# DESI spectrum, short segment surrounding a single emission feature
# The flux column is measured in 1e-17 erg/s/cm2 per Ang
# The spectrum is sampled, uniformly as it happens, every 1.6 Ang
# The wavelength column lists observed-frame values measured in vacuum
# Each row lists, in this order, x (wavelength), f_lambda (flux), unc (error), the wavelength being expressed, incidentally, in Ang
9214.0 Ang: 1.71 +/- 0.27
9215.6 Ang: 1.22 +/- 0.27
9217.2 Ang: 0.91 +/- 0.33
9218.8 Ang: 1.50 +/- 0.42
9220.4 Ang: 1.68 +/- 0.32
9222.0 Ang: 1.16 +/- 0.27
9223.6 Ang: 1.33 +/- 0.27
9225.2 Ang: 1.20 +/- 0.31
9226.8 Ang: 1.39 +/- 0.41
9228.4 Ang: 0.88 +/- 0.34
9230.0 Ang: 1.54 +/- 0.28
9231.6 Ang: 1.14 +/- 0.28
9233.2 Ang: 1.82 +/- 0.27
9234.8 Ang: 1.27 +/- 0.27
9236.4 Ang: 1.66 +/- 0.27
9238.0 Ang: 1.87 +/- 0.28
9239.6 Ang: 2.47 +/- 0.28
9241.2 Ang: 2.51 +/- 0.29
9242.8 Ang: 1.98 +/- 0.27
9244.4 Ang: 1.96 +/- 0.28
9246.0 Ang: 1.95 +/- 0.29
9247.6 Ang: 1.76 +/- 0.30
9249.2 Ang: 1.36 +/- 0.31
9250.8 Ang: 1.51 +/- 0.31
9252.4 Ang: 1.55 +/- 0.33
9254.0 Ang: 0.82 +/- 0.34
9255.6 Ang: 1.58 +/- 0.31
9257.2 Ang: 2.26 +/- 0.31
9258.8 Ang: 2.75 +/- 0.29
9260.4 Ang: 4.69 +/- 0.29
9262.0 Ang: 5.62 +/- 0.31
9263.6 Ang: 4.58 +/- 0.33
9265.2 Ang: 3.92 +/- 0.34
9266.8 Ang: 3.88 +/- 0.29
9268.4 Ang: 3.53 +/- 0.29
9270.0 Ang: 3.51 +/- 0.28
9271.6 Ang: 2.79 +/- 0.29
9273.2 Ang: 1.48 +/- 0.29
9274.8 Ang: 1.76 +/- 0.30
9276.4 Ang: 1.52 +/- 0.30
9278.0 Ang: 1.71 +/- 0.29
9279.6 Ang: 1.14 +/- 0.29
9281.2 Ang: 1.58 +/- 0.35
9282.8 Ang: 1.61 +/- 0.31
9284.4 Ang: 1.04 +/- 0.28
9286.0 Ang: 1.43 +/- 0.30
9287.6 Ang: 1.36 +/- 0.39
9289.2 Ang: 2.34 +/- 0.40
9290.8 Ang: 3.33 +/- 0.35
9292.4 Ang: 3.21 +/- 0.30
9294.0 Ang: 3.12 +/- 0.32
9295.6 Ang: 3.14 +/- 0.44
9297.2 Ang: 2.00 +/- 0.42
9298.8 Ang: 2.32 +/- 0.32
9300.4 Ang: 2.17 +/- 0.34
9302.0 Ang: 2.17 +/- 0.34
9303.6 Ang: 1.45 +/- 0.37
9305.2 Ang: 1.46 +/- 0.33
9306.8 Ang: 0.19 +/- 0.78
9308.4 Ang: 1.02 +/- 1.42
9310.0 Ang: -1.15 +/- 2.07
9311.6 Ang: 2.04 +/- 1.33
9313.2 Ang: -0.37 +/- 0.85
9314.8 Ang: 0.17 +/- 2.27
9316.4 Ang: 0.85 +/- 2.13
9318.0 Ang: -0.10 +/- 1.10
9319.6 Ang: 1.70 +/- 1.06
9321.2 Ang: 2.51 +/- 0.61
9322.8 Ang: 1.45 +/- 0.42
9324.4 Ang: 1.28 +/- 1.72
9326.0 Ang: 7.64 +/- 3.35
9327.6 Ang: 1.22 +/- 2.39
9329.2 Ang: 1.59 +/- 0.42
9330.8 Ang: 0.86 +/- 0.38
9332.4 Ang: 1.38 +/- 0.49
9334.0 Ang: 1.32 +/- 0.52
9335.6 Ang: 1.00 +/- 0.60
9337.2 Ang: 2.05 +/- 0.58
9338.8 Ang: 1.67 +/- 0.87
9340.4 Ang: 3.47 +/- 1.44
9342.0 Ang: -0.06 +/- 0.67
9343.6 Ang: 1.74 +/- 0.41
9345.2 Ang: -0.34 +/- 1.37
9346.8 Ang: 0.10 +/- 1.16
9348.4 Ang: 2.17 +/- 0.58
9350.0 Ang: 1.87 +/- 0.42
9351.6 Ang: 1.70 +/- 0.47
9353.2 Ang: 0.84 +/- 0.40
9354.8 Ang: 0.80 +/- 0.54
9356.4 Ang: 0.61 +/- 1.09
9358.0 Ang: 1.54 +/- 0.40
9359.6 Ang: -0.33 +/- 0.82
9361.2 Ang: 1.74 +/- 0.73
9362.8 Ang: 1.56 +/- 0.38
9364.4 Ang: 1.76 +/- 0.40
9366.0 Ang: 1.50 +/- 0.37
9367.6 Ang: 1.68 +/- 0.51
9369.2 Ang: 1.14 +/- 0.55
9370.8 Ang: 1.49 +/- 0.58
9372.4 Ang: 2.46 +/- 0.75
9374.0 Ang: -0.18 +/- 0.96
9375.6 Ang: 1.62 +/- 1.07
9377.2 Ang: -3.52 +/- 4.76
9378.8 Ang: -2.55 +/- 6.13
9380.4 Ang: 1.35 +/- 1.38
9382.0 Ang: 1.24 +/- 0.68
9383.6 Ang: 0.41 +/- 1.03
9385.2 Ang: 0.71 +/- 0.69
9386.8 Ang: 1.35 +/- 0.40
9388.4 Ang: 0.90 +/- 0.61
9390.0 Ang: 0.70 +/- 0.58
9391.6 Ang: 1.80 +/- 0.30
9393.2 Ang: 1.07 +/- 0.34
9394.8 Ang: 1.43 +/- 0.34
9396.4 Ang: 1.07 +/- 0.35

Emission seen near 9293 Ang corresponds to [N II]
